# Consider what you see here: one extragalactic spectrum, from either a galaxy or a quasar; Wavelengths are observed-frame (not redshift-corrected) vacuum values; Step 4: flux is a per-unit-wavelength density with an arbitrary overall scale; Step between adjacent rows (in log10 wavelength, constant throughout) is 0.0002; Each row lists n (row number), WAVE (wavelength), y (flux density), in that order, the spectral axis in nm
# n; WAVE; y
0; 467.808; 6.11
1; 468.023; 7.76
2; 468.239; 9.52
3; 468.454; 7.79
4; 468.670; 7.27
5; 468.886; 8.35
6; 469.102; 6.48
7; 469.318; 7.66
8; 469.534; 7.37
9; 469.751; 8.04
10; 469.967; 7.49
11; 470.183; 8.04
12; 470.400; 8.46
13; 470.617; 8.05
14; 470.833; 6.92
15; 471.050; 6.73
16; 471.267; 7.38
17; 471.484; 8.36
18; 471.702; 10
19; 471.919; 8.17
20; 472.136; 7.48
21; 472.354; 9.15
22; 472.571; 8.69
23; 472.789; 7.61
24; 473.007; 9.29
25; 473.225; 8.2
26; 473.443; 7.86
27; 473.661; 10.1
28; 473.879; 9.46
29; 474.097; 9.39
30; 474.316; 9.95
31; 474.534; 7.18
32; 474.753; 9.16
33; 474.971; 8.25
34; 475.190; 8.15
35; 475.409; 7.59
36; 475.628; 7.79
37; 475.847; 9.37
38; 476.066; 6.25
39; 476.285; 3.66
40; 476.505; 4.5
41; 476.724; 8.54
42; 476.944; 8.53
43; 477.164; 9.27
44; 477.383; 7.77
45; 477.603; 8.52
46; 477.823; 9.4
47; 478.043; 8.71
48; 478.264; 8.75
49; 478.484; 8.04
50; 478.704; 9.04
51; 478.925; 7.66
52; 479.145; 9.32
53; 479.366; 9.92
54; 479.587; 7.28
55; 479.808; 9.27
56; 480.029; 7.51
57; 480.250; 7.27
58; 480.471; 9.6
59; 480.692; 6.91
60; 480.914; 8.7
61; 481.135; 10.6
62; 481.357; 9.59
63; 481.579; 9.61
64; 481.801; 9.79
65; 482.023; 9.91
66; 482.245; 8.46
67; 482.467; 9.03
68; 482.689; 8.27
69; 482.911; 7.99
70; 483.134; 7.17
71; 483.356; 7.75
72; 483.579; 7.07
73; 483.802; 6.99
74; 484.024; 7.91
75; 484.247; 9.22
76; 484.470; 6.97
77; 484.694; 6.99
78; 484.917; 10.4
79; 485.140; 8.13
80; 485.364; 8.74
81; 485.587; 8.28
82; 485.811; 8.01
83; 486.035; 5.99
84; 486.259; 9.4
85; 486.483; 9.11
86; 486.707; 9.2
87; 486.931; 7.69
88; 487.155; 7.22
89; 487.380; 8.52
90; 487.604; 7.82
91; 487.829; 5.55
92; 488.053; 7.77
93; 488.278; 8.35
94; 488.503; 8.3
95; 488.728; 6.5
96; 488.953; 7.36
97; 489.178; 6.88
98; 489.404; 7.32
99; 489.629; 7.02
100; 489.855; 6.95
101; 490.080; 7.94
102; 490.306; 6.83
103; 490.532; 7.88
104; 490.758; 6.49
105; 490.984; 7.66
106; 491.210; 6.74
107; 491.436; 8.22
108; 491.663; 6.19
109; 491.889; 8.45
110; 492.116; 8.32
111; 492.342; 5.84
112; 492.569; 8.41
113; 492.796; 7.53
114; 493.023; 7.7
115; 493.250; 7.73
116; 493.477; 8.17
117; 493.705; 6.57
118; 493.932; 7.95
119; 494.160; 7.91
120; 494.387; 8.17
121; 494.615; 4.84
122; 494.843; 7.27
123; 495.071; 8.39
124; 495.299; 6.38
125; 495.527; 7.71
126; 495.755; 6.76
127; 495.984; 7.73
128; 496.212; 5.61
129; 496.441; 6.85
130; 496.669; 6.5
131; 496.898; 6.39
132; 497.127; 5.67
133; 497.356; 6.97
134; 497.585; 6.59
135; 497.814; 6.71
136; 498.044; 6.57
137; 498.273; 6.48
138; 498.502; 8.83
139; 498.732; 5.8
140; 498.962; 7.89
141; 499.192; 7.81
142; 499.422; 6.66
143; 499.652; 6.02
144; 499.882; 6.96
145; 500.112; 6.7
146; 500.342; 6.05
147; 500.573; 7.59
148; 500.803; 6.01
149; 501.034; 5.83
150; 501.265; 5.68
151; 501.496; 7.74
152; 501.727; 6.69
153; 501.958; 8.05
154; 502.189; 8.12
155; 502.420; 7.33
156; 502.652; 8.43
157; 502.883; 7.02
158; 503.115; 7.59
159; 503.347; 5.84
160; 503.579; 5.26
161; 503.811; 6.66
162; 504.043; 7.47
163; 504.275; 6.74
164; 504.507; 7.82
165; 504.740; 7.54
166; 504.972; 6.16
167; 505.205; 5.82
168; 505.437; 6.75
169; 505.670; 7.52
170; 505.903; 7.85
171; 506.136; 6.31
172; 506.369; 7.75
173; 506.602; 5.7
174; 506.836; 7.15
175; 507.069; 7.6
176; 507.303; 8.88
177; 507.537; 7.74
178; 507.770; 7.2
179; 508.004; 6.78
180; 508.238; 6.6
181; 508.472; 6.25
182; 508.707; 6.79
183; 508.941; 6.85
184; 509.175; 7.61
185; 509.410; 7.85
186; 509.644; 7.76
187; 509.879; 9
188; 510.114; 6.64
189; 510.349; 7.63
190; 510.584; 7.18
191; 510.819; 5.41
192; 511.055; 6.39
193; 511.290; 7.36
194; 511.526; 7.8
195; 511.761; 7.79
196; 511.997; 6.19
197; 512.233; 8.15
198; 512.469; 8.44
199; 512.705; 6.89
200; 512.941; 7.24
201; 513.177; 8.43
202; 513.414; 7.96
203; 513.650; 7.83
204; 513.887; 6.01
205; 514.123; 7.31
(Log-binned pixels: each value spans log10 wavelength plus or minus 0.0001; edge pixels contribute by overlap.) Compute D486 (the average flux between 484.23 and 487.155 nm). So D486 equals 8.25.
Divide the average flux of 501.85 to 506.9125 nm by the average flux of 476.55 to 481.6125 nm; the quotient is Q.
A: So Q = 0.82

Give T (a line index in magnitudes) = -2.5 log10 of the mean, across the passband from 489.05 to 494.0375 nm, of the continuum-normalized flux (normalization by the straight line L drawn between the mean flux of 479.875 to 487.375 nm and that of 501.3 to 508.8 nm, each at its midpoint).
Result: 0.07 mag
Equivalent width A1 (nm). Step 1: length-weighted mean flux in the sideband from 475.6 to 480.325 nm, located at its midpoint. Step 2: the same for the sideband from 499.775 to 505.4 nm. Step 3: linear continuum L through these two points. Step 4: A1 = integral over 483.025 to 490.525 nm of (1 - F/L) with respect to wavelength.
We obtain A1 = -0.12 nm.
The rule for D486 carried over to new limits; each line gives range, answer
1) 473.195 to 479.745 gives 8.26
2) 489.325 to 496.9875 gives 7.25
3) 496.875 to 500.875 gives 6.78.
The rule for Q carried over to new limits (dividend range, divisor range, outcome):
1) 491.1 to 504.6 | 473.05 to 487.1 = 0.85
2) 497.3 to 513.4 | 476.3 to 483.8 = 0.85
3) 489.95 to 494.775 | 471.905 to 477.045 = 0.91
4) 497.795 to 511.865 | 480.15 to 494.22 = 0.89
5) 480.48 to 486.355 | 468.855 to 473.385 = 1.05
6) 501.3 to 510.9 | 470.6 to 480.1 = 0.87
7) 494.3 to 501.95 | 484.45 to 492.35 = 0.89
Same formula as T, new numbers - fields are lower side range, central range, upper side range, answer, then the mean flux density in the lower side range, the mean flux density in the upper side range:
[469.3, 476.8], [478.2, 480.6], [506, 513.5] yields -0.08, 8.01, 7.29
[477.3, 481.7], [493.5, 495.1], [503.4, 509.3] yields 0.07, 8.68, 6.98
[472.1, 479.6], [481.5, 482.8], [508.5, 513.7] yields -0.13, 8.3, 7.39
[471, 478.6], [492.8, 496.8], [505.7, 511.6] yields 0.06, 8.22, 7.2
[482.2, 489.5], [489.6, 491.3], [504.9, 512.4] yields 0.08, 7.89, 7.15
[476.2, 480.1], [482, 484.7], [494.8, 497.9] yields -0.03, 8.13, 6.81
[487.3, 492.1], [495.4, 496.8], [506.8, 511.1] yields 0.07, 7.38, 7.24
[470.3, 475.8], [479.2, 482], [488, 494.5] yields -0.11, 8.39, 7.49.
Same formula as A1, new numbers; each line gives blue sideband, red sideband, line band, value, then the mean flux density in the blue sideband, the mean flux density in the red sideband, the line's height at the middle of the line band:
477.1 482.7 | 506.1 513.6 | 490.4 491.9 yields 0.17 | 8.78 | 7.31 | 8.23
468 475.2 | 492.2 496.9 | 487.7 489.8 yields 0.06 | 8.24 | 7.19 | 7.45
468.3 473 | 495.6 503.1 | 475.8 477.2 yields 0.14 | 7.93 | 6.89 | 7.72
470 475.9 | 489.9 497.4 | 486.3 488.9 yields -0.10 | 8.38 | 7.2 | 7.55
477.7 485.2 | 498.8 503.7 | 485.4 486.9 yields -0.04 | 8.51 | 6.91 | 8.13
